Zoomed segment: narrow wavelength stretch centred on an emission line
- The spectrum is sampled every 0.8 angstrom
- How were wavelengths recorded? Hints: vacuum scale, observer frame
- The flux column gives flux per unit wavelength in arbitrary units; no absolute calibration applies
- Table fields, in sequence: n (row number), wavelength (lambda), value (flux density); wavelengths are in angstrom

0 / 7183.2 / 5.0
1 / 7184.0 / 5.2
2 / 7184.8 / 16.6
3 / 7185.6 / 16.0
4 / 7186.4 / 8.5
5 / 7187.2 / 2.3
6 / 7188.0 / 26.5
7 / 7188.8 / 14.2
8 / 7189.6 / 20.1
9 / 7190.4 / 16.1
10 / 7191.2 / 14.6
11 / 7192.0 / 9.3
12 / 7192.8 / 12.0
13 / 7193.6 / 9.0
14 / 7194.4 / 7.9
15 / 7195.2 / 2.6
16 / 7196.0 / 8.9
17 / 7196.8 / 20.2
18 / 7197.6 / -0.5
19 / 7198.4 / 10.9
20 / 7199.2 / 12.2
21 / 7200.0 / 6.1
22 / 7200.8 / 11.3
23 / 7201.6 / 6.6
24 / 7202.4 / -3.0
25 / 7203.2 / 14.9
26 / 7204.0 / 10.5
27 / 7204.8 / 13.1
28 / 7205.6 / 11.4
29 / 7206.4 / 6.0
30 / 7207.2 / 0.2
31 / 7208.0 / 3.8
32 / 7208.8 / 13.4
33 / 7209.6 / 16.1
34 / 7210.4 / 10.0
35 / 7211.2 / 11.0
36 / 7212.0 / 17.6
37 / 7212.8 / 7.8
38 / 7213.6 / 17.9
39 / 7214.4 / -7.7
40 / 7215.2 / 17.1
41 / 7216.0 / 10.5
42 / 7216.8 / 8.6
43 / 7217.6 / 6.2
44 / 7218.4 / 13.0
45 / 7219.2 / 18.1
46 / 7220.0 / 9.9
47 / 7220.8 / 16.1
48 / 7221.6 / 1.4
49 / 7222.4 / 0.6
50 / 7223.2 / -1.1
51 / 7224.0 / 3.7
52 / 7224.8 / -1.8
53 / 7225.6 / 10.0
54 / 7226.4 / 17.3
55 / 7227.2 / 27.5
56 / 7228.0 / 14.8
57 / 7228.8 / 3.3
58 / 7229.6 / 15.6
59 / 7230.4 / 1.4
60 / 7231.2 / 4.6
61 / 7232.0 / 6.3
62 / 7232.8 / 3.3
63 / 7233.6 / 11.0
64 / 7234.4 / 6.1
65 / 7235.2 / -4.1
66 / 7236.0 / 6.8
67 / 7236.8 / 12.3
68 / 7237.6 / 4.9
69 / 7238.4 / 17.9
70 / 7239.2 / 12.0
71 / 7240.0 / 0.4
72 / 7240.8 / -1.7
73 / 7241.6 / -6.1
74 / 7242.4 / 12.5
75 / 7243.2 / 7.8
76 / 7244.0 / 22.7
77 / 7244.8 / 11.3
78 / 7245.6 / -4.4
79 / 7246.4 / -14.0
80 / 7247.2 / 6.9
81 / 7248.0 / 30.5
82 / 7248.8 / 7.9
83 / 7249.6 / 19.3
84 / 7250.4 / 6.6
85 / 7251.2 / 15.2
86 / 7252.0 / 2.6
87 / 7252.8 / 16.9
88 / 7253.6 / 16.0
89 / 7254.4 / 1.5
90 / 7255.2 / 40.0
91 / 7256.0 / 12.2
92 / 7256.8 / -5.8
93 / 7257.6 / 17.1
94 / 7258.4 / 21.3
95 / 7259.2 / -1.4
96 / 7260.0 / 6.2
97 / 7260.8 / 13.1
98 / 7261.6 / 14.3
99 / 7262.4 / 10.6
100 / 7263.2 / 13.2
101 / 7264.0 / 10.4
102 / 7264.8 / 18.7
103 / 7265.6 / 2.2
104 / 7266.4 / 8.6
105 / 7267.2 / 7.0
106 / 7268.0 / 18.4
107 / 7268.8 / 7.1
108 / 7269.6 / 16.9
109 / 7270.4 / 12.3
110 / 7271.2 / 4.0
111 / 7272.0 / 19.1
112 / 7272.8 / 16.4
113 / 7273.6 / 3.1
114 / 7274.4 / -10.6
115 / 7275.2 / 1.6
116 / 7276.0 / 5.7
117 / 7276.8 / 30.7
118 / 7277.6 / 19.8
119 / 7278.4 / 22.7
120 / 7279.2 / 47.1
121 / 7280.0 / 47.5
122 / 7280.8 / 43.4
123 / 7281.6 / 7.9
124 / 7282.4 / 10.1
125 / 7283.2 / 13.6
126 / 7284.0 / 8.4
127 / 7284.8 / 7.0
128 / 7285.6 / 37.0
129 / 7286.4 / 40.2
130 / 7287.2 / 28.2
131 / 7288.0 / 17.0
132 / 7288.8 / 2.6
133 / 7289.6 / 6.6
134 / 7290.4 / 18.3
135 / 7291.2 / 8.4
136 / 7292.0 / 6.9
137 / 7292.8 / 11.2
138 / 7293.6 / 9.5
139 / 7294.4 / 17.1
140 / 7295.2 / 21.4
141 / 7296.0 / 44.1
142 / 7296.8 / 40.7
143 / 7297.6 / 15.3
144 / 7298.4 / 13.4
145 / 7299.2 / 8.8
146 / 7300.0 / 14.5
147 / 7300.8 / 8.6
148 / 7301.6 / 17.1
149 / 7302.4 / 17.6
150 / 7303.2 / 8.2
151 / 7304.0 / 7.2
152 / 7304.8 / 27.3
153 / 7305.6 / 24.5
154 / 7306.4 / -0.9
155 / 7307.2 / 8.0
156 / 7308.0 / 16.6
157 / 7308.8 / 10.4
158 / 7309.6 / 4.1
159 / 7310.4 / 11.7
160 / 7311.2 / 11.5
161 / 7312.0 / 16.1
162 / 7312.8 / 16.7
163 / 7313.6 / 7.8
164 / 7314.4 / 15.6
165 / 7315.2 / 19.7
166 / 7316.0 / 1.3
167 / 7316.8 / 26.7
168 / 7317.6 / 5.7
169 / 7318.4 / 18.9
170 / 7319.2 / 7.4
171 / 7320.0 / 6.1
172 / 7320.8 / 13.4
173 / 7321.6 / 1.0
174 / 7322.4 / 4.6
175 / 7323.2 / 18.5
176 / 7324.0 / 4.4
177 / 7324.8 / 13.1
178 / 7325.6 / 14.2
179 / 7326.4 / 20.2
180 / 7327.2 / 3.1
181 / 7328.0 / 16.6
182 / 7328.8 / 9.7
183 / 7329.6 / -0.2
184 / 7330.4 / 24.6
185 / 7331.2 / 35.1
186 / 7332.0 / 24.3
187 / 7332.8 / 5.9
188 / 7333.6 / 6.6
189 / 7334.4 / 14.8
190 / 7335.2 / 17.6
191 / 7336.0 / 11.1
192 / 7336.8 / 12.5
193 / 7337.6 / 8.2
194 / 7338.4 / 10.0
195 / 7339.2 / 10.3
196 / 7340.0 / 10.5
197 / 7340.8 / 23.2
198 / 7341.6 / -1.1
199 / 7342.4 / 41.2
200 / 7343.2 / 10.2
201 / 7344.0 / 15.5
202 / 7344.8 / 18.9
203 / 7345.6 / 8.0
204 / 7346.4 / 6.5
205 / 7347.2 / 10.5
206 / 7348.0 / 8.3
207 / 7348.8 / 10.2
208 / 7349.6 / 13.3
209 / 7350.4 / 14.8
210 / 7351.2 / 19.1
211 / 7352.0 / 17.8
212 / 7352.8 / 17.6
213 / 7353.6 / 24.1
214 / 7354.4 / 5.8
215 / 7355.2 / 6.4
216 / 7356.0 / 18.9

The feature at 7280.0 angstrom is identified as [S II]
